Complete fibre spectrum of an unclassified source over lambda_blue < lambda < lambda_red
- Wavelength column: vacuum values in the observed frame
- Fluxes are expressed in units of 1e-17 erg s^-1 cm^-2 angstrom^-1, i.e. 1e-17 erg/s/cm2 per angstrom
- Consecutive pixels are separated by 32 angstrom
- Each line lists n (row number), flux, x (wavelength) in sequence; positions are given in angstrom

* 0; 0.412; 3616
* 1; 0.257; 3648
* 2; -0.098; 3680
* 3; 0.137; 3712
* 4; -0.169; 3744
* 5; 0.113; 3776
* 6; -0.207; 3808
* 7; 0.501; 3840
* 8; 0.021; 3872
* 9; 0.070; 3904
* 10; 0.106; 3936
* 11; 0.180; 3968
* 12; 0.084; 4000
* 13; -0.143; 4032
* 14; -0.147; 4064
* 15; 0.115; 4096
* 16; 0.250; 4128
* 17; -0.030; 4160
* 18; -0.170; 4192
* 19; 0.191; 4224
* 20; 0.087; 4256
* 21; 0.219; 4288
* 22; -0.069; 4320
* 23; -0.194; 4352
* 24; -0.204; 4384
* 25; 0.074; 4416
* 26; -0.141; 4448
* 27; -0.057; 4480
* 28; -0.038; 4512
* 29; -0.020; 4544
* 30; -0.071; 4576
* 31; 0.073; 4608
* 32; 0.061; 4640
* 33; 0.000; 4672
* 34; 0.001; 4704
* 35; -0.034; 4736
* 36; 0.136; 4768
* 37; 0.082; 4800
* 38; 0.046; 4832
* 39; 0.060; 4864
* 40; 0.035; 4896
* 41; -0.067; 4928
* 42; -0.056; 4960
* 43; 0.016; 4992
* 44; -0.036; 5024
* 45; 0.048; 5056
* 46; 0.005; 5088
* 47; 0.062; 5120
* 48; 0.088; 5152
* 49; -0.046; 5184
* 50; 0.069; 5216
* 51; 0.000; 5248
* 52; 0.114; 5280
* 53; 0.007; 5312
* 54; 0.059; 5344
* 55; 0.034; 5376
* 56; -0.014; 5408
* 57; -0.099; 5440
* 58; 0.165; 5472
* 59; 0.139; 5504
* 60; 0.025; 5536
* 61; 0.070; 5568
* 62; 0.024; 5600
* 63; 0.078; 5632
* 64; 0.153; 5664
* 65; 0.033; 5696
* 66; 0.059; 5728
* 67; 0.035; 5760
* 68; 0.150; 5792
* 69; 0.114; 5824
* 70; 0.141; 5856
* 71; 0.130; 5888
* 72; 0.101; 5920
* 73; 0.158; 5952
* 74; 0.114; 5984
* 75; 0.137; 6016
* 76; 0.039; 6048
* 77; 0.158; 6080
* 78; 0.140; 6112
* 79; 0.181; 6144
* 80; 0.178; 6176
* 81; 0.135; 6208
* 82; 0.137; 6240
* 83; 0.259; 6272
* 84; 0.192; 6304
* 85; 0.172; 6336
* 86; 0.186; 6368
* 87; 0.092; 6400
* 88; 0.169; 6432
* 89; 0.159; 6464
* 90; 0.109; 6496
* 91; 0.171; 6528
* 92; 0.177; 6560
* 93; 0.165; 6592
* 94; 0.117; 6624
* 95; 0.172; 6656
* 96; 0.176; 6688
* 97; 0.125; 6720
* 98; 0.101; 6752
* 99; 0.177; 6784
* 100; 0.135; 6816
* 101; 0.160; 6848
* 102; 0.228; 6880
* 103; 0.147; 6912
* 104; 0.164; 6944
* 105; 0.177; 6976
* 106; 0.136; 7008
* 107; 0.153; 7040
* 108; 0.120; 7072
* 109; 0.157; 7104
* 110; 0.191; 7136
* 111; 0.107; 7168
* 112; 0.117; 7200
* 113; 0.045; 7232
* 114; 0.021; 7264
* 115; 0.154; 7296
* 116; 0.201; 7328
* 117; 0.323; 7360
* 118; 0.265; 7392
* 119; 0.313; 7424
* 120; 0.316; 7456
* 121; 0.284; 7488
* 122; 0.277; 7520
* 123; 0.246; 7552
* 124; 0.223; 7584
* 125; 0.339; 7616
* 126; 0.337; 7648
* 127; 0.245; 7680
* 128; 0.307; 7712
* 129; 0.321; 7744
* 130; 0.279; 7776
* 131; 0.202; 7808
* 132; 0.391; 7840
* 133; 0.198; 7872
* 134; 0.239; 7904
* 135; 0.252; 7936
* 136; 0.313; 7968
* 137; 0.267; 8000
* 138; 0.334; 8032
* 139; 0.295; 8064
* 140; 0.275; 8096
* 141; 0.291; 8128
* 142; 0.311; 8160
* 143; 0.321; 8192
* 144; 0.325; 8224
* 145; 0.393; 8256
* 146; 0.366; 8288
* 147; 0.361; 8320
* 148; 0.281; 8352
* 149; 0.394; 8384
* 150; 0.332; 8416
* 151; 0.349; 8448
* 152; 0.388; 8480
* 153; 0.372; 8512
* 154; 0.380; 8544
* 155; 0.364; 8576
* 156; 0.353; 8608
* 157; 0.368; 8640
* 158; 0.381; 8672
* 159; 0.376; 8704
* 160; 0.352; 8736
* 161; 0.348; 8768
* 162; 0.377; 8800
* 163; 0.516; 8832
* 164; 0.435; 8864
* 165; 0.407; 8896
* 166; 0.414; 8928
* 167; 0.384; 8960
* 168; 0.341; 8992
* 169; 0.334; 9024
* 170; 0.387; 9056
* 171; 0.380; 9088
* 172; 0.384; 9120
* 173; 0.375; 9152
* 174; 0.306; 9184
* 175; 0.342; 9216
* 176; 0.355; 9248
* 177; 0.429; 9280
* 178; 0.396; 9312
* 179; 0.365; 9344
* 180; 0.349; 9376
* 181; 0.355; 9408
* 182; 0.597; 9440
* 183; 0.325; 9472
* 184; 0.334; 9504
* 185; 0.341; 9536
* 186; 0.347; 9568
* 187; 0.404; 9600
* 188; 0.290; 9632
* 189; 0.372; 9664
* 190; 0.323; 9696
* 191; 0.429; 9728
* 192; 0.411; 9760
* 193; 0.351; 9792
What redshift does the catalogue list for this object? 0.84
